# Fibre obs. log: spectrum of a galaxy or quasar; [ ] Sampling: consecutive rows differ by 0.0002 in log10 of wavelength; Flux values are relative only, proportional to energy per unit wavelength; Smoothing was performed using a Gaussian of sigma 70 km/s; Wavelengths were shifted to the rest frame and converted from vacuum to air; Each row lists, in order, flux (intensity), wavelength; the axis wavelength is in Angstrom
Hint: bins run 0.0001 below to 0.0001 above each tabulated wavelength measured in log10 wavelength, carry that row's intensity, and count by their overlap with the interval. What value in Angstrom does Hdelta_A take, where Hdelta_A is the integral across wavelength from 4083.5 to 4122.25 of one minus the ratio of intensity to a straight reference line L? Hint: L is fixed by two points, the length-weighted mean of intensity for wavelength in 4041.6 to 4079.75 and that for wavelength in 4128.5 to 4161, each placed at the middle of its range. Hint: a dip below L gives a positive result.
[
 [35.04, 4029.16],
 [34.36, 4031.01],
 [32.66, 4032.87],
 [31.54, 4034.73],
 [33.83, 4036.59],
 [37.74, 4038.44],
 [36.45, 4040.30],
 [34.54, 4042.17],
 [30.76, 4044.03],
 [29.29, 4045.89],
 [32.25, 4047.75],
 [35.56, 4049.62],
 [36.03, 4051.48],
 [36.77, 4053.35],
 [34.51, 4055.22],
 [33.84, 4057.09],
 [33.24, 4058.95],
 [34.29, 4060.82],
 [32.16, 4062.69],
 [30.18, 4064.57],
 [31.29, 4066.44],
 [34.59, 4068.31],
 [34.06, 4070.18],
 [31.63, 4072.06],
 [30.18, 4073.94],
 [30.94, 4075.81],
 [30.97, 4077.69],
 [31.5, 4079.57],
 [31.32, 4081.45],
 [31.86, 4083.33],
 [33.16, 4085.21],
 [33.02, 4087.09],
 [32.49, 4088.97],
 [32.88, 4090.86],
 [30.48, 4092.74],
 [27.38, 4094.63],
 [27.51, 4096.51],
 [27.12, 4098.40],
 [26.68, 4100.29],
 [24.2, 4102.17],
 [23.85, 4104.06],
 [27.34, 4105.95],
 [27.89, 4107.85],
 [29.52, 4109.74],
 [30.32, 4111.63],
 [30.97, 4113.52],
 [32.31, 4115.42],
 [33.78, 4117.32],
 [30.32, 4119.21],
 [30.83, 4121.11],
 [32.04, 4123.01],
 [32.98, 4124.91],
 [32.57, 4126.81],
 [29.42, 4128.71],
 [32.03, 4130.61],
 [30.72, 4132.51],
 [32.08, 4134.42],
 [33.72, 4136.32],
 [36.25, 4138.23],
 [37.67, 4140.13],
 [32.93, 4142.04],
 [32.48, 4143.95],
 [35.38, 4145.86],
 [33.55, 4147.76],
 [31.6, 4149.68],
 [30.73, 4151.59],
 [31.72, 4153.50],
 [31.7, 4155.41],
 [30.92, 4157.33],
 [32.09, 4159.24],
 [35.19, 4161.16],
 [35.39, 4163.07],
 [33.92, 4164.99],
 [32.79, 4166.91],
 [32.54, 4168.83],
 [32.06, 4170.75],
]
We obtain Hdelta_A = 3.7 Angstrom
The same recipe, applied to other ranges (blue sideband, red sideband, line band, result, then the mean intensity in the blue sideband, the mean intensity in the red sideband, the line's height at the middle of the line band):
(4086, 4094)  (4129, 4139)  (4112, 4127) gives 0.3 Angstrom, 32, 32.7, 32.5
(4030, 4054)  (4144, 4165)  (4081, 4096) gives 0.9 Angstrom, 34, 32.9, 33.5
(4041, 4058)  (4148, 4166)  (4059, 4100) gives 2.6 Angstrom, 33.7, 32.6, 33.4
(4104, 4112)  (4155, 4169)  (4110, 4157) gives -3.0 Angstrom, 28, 33.1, 30.4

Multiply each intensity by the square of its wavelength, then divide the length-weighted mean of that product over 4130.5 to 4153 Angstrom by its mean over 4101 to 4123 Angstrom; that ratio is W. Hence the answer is 1.15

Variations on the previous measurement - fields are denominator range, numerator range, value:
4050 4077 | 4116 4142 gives 1.02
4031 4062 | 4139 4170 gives 1.03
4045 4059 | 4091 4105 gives 0.82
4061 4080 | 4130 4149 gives 1.09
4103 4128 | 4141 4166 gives 1.11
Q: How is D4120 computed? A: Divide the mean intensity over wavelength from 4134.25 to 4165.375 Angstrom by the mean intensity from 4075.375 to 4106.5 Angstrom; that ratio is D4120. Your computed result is 1.1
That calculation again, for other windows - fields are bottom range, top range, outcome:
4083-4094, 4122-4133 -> 0.98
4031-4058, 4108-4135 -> 0.92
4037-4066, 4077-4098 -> 0.92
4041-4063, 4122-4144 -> 0.98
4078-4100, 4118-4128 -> 1.04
